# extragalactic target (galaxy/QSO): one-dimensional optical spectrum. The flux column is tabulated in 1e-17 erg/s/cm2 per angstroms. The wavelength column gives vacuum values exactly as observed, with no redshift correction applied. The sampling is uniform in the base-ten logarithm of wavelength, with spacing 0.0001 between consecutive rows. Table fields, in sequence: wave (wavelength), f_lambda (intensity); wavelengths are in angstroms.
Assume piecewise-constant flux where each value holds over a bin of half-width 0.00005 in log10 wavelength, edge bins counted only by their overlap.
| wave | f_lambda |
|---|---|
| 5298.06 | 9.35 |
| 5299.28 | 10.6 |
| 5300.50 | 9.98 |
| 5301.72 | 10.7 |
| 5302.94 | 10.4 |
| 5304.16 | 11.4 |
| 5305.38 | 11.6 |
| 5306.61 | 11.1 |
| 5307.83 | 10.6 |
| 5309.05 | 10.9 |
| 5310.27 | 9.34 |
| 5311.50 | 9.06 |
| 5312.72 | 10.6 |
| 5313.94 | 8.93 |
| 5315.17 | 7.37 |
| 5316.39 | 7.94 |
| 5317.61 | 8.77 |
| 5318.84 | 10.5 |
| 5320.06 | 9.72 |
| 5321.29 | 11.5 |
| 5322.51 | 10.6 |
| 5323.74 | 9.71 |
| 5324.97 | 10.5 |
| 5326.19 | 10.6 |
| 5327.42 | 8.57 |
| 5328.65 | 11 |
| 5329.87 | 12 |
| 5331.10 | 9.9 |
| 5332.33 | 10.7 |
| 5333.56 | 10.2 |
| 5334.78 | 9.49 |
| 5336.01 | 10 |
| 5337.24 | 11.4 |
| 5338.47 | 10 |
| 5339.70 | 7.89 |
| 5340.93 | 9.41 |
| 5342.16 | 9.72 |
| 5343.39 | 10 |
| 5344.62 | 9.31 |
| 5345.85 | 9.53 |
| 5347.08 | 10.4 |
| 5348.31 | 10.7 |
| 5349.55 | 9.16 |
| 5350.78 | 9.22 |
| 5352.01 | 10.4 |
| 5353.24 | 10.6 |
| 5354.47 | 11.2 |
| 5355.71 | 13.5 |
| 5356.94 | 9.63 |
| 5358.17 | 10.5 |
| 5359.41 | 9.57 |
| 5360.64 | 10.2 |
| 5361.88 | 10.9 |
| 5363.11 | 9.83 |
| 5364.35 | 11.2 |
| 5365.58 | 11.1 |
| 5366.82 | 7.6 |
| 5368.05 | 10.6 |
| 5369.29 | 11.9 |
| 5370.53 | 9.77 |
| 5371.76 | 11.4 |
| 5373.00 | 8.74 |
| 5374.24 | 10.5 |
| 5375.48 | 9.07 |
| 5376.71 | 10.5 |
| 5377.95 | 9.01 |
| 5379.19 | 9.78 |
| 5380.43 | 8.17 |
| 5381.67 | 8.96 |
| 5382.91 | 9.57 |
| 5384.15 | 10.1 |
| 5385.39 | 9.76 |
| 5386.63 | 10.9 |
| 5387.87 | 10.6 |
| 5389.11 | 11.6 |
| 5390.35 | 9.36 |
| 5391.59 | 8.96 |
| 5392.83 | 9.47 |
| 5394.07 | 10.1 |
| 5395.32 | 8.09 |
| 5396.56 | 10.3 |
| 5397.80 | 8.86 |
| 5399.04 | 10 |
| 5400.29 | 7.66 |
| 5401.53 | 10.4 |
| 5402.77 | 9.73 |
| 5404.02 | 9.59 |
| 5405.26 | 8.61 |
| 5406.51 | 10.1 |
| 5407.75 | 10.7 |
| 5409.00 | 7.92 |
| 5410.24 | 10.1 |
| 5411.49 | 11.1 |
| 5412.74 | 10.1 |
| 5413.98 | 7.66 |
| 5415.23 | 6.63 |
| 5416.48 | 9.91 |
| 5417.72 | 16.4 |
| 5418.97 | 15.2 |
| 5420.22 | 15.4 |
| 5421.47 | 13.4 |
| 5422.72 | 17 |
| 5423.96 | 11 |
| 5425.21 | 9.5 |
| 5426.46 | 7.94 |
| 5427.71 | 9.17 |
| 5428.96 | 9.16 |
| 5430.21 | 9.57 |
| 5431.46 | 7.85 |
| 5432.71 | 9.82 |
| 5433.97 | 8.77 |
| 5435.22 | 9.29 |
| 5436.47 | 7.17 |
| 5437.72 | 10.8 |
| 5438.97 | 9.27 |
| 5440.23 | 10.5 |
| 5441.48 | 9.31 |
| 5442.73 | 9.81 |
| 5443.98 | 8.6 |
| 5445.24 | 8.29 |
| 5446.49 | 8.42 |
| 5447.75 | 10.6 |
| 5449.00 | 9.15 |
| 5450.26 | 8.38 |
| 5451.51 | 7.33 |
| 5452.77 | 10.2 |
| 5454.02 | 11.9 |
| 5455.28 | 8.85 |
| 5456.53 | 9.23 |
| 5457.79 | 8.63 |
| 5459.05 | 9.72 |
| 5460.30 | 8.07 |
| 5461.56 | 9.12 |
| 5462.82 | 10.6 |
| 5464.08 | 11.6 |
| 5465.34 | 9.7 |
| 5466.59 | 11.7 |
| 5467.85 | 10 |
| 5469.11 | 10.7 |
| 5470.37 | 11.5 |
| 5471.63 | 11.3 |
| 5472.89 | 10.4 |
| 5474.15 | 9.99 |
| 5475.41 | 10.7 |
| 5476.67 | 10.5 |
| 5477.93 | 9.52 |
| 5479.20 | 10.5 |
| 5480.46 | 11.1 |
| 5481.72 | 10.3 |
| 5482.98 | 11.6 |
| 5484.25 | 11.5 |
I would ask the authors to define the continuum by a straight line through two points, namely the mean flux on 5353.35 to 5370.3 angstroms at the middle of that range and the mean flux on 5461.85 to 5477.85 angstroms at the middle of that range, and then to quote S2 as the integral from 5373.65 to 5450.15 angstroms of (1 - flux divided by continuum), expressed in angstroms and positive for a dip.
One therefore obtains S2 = 5.0 angstroms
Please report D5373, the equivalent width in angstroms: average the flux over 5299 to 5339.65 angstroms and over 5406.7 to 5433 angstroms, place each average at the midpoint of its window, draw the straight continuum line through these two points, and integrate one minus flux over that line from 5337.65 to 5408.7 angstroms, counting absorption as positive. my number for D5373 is 3.81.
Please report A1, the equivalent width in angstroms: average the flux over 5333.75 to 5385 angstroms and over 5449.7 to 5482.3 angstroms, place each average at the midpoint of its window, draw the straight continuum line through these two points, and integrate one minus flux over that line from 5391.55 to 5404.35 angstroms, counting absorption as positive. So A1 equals 0.82 angstroms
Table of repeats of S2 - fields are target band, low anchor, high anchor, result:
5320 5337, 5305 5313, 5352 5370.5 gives 0.2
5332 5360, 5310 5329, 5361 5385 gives -0.9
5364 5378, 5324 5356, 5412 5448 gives 0.1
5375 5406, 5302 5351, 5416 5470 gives 1.6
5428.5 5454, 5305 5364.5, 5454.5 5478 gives 2.4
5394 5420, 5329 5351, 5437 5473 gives -0.5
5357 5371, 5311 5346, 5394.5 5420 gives -0.5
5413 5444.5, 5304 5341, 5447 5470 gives -1.7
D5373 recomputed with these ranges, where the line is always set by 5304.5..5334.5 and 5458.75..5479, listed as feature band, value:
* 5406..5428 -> -1.8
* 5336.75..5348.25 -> 0.4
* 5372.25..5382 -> 0.8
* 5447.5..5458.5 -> 1.0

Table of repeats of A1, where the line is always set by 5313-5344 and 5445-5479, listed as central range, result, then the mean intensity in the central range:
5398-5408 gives 0.35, 9.53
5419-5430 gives -2.02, 11.7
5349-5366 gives -1.09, 10.5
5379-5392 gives 0.08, 9.81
